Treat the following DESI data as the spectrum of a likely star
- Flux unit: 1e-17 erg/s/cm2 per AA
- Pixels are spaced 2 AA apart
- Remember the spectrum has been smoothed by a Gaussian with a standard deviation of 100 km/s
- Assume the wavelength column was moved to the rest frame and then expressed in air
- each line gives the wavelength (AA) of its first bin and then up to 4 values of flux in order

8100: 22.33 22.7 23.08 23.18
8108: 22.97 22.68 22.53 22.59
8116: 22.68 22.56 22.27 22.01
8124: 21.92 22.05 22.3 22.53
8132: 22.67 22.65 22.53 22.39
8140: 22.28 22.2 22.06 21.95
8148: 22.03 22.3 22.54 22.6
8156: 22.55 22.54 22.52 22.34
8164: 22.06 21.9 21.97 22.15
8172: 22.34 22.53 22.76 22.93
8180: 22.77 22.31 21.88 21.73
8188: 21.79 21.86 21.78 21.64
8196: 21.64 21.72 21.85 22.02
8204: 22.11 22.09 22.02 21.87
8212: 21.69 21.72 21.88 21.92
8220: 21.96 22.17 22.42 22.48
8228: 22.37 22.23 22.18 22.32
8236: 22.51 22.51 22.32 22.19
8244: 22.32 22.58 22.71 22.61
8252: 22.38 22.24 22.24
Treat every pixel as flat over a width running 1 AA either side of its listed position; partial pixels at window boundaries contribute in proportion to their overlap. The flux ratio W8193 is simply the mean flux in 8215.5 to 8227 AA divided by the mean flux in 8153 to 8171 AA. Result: 0.99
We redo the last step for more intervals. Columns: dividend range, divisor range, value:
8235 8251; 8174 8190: 1.01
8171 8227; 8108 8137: 0.98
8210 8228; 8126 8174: 0.99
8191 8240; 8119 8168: 0.99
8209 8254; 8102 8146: 0.99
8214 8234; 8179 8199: 1.01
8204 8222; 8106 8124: 0.97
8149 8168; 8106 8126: 0.99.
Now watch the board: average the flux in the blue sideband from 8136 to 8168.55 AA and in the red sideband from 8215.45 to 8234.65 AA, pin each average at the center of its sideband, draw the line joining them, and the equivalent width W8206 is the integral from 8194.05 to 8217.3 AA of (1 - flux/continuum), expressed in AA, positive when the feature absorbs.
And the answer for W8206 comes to 0.4 AA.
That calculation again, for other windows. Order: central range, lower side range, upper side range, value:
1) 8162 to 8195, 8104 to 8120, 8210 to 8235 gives 0.3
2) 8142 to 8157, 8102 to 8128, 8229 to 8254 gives 0.1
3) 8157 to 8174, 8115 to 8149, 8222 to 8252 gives 0.1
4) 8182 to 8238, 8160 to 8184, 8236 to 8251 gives 1.0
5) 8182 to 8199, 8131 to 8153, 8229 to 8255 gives 0.4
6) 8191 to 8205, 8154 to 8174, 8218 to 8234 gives 0.3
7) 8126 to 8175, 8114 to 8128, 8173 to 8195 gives -0.2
